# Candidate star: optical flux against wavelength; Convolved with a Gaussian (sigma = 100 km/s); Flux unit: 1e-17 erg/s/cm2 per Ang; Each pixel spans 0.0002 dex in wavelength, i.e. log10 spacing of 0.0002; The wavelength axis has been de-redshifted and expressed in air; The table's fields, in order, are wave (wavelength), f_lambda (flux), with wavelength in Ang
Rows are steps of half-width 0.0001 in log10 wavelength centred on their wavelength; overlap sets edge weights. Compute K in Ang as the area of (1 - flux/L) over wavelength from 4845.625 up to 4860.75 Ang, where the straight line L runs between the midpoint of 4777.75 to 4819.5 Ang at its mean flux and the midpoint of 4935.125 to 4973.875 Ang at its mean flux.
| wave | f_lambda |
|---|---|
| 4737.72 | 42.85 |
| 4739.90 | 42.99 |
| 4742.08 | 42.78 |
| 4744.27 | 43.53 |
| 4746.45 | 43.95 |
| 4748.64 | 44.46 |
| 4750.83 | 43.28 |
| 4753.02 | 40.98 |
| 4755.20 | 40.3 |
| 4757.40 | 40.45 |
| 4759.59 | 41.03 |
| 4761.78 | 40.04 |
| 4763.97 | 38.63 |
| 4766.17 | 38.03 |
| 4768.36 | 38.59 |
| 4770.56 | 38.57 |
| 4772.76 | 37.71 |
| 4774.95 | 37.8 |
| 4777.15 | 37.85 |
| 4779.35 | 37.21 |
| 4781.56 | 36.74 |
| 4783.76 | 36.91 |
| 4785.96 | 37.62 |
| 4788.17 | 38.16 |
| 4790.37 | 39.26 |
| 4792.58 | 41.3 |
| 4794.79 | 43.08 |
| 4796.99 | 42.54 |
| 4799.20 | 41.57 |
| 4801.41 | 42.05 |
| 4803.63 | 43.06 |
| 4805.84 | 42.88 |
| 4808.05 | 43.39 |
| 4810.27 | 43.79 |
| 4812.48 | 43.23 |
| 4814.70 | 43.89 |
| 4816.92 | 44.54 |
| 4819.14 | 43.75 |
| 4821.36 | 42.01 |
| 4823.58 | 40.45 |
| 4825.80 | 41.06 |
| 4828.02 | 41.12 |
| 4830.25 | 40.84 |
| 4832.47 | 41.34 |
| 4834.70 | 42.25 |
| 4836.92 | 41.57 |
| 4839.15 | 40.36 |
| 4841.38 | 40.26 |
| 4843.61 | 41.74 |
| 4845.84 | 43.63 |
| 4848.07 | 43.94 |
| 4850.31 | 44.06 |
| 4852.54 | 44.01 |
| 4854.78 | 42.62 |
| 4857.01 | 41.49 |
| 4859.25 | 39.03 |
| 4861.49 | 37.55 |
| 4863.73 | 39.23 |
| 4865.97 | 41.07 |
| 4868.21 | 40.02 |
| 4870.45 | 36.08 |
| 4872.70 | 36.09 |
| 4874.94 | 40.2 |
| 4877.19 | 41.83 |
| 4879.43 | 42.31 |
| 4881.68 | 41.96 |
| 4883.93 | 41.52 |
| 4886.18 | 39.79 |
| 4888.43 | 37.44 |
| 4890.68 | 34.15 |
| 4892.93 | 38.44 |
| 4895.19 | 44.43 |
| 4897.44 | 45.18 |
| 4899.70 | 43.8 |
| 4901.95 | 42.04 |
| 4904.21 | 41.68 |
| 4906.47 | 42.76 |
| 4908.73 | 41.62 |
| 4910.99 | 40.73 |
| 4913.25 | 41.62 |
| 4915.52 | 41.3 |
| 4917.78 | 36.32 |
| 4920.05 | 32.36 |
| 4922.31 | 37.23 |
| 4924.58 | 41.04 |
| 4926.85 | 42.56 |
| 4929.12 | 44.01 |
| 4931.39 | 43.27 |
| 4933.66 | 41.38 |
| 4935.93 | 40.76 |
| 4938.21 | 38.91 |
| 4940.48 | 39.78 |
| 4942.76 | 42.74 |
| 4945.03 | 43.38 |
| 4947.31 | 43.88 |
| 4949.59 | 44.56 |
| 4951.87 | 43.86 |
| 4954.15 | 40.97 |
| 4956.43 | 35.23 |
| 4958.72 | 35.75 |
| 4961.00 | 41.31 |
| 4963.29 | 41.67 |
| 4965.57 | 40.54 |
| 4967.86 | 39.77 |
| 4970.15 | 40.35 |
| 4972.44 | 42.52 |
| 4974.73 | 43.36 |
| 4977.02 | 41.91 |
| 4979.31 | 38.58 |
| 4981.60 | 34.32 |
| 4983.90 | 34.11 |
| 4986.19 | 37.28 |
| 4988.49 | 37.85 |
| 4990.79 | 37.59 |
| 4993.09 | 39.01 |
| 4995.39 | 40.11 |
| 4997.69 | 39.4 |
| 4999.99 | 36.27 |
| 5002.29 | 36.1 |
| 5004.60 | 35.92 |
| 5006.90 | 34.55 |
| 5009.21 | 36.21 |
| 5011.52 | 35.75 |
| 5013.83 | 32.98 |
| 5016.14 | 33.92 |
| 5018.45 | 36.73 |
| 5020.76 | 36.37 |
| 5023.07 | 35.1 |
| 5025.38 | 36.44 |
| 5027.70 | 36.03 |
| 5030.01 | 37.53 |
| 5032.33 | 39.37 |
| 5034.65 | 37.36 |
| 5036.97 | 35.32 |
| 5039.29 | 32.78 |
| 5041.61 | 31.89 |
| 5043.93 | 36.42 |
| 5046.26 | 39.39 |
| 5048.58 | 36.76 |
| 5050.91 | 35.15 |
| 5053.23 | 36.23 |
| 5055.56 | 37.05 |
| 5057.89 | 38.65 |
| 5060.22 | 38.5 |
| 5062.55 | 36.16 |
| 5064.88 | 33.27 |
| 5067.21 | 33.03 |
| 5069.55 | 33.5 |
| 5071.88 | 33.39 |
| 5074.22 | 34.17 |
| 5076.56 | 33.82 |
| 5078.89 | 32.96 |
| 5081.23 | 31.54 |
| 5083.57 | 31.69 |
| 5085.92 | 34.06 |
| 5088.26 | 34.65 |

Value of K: -0.5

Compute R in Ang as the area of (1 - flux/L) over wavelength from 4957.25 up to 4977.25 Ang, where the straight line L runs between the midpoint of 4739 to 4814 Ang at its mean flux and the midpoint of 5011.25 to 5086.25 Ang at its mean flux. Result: -2.0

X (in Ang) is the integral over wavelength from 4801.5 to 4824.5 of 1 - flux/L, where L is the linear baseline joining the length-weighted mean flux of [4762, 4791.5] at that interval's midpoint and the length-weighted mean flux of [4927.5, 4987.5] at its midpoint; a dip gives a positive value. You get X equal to -2.7 Ang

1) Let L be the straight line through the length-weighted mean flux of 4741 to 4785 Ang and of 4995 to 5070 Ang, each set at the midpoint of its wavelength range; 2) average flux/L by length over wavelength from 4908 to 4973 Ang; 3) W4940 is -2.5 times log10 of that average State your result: -0.09 mag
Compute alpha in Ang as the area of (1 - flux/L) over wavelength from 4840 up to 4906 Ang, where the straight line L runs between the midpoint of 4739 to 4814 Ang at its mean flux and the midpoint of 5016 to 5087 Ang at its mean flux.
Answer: -3.5 Ang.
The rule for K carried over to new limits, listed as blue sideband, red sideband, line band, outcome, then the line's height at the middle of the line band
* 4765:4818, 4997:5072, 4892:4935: -3.41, 38.1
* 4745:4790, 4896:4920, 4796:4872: -2.67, 40.3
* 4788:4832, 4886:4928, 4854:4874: 0.93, 41.1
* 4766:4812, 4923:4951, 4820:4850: -0.74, 40.7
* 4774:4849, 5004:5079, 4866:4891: 0.07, 39.6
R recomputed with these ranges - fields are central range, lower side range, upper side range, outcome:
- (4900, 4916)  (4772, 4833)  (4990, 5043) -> -1.3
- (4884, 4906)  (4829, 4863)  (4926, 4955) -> 0.6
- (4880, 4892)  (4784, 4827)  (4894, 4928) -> 0.6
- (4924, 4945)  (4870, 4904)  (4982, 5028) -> -1.6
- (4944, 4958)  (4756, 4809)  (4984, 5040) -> -1.7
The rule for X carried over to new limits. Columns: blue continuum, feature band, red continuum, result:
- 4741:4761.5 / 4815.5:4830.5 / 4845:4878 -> -0.31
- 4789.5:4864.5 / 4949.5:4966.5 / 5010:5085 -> -1.00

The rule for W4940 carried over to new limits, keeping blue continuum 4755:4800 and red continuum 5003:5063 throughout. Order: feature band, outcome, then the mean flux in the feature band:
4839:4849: -0.10 mag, 42.1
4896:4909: -0.14 mag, 43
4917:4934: -0.07 mag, 39.8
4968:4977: -0.14 mag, 41.8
